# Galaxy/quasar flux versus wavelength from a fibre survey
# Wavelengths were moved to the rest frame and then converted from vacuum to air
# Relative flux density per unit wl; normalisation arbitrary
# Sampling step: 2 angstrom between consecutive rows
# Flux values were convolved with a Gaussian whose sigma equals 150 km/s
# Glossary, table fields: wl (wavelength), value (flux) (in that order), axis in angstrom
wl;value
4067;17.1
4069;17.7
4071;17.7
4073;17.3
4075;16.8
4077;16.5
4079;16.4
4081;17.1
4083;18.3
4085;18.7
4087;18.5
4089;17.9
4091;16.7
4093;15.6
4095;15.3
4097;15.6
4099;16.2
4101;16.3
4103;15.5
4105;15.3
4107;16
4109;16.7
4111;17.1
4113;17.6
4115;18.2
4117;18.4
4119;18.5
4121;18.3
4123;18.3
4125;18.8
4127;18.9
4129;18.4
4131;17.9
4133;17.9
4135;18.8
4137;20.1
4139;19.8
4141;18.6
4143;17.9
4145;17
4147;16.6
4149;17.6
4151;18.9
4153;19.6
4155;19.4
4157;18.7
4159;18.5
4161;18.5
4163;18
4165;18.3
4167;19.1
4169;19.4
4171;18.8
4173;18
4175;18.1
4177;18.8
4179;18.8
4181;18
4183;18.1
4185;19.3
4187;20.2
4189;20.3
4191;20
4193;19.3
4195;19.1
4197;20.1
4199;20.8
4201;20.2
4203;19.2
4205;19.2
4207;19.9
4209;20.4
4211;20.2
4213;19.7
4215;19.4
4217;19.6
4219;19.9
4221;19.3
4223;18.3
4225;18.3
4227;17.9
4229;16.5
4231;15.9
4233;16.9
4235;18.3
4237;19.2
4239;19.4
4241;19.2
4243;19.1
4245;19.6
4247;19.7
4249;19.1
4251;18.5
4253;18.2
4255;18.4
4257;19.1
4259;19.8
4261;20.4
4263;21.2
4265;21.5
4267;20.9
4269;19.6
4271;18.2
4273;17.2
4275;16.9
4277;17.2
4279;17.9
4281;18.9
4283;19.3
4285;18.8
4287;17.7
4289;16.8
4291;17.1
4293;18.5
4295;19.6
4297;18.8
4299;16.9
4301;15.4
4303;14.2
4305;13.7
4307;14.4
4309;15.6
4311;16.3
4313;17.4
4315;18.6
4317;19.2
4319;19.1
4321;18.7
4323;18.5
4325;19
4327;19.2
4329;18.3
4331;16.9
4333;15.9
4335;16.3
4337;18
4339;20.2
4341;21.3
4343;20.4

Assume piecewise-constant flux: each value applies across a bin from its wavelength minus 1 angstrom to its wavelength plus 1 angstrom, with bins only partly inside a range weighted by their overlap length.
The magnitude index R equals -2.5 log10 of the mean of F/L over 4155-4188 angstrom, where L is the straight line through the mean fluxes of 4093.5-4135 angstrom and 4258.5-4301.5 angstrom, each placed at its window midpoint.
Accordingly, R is -0.06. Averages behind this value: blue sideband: 17.3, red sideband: 18.6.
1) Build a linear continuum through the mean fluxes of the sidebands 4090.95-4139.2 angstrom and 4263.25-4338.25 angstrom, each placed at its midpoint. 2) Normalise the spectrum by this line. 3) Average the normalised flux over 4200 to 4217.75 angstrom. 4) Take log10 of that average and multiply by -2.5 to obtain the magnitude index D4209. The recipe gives -0.13 mag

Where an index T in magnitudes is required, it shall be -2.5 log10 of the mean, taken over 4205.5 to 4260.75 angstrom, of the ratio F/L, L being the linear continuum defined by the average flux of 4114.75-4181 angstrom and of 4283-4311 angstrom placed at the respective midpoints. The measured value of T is -0.08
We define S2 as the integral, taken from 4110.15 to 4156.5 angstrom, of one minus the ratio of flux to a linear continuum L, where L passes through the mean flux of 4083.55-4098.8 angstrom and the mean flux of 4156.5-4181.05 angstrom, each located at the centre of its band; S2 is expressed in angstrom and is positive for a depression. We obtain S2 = -1.5 angstrom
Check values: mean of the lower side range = 16.9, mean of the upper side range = 18.6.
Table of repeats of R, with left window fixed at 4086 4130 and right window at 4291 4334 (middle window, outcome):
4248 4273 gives -0.13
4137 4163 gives -0.08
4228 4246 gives -0.06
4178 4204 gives -0.13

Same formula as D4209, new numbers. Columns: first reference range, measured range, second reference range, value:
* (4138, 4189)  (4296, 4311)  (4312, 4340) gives 0.17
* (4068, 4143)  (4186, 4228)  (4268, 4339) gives -0.12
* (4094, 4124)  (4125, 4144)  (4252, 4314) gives -0.10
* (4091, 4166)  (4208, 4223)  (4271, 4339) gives -0.12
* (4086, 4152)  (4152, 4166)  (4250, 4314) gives -0.06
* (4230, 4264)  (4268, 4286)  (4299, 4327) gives -0.01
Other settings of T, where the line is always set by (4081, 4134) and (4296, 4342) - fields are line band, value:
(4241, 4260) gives -0.10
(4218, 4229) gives -0.07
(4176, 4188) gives -0.09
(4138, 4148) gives -0.04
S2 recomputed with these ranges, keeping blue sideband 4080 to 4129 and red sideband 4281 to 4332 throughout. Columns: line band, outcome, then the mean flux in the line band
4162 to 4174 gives -0.9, 18.6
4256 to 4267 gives -1.9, 20.4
